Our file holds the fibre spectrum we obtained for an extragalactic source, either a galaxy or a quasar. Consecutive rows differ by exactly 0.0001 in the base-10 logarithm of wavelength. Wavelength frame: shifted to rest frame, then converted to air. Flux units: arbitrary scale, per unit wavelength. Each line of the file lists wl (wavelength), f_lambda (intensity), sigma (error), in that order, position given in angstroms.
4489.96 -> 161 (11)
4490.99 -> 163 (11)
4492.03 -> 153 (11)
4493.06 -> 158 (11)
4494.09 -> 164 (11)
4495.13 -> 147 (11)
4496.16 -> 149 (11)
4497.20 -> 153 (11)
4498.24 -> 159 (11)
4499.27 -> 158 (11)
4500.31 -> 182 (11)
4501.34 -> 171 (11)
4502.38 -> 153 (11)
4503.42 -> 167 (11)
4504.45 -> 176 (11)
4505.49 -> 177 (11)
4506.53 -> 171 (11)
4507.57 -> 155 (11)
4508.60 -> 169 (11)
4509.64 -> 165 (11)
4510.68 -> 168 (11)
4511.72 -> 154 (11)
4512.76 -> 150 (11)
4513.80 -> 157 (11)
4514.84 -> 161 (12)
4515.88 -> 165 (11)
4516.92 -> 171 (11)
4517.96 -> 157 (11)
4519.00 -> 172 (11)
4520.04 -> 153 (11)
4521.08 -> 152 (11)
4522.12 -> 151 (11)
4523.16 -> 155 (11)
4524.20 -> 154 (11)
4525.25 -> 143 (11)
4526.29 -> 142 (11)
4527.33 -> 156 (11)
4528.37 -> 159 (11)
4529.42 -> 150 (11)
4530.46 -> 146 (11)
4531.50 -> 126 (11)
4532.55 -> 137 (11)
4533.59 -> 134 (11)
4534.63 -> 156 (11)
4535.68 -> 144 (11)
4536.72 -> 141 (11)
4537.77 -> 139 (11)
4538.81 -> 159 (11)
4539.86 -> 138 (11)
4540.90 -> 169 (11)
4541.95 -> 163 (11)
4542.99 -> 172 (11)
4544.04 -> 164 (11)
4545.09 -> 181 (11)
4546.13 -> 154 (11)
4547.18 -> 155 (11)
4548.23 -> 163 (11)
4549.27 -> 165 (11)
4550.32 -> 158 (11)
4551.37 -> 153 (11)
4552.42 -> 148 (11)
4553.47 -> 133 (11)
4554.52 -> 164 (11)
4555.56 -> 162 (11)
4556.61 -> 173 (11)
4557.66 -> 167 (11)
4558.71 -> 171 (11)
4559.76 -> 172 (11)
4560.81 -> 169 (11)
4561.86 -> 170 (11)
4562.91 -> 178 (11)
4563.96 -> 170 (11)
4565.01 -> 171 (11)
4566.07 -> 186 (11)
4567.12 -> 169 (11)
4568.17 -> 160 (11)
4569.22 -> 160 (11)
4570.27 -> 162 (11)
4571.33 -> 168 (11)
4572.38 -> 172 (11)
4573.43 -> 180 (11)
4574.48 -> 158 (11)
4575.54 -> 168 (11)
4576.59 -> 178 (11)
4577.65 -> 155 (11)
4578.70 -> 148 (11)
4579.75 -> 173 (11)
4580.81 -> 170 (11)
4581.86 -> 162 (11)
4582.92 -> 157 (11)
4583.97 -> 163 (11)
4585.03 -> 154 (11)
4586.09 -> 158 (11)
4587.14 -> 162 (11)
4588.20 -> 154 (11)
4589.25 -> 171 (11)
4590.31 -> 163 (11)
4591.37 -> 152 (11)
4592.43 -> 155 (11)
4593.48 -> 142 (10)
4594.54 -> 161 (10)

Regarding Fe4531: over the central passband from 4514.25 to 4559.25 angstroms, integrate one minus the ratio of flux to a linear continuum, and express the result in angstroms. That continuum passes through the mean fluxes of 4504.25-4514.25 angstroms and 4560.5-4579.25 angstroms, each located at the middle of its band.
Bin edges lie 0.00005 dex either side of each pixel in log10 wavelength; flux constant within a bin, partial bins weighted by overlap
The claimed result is 2.8 angstroms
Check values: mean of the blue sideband 164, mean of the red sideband 168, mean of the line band 155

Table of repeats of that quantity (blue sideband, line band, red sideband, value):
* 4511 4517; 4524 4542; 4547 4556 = 1.18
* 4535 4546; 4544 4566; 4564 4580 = -0.36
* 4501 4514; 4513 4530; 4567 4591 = 0.83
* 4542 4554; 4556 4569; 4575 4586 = -0.85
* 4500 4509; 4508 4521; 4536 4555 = 0.34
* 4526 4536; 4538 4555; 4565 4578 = -0.50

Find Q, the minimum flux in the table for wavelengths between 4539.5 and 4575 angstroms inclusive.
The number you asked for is 133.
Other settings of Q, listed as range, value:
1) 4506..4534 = 126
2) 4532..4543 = 134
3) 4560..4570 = 160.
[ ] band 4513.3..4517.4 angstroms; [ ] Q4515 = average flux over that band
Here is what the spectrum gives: 163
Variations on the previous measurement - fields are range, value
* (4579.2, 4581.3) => 171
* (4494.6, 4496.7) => 148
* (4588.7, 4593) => 160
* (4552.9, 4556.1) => 153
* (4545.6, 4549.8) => 160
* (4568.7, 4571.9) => 163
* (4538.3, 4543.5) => 160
